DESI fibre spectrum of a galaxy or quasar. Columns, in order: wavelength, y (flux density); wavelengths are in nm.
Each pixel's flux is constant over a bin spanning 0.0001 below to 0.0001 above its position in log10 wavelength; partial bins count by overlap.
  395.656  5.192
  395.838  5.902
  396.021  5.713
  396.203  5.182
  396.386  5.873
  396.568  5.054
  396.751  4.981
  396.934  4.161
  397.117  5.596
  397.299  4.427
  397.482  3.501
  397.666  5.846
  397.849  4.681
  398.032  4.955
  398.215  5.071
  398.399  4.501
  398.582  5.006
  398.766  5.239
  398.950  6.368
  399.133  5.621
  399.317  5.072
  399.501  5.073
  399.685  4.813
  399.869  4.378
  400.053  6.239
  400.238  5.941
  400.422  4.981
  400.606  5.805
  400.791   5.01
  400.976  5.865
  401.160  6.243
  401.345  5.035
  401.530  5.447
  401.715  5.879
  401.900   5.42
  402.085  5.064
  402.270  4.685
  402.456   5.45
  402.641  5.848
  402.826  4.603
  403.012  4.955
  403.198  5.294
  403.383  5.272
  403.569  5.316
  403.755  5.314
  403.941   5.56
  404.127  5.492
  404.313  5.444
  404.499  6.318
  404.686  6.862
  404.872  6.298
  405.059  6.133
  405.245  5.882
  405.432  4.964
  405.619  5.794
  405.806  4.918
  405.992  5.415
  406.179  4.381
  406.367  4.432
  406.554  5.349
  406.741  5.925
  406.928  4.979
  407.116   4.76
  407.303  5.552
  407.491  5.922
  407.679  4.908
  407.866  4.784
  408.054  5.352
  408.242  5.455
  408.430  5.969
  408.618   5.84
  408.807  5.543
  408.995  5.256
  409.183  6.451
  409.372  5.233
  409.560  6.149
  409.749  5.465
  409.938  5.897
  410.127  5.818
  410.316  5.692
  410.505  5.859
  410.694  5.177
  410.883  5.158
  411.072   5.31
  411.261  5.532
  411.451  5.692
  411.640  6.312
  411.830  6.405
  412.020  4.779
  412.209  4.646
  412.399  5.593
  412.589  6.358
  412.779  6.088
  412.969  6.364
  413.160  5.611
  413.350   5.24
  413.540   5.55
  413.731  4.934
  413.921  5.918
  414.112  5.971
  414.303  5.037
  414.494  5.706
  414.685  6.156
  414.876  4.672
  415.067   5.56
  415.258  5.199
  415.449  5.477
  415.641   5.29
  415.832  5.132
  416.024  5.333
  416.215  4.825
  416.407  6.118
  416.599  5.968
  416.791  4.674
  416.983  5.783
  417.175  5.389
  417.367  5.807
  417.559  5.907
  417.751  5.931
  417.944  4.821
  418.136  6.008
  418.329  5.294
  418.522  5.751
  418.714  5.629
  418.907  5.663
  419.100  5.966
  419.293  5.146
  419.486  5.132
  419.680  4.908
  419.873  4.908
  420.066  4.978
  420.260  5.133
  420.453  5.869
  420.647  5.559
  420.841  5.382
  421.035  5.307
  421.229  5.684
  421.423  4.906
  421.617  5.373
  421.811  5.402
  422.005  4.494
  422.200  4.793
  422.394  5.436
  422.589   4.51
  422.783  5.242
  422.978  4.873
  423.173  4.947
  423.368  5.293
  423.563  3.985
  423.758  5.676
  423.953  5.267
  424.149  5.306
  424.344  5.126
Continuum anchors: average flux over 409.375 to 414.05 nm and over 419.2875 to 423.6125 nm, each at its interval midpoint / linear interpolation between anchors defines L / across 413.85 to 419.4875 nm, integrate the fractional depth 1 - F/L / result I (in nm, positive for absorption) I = -0.15 nm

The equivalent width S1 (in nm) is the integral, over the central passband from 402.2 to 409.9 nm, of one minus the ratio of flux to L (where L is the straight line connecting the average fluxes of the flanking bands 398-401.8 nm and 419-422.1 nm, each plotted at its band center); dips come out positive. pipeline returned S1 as -0.18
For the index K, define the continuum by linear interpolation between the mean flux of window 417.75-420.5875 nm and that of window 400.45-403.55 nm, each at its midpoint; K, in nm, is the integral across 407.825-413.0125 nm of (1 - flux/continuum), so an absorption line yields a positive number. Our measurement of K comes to -0.27 nm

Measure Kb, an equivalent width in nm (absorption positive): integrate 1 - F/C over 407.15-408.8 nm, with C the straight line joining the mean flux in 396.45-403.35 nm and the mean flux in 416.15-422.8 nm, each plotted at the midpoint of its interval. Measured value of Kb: -0.06 nm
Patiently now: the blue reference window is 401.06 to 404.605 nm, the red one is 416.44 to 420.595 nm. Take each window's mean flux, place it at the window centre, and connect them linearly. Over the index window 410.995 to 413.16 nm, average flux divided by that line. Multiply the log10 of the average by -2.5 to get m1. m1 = -0.06 mag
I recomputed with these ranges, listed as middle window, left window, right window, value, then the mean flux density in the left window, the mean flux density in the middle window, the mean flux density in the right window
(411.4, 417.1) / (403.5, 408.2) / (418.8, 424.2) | -0.26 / 5.44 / 5.54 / 5.18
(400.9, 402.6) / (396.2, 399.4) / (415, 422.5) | -0.11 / 5.06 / 5.46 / 5.38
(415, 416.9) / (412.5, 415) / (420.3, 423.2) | 0.06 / 5.66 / 5.36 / 5.19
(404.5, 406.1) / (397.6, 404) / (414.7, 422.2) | -0.14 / 5.31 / 5.8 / 5.38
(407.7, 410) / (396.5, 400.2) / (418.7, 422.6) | -0.20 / 5.04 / 5.59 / 5.25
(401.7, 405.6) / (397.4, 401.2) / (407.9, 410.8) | -0.07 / 5.24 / 5.52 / 5.66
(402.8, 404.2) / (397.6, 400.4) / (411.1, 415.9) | 0.02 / 5.24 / 5.25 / 5.57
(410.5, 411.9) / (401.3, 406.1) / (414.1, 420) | -0.05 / 5.49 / 5.66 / 5.45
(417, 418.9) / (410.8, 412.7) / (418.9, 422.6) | -0.10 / 5.59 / 5.63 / 5.23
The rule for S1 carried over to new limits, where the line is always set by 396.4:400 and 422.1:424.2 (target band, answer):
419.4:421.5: -0.10 nm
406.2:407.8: -0.06 nm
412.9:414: -0.12 nm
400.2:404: -0.28 nm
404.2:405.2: -0.23 nm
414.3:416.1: -0.13 nm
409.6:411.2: -0.18 nm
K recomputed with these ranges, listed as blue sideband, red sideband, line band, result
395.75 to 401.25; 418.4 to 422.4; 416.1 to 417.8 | -0.10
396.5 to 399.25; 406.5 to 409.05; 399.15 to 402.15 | -0.17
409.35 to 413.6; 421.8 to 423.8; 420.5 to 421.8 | -0.09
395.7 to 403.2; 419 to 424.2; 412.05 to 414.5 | -0.19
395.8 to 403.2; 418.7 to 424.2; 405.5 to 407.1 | 0.03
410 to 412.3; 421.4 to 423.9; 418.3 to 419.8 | -0.08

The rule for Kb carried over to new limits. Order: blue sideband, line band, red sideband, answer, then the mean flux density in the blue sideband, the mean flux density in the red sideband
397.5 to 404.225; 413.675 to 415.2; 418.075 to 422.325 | -0.05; 5.3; 5.33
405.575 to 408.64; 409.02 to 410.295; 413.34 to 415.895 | -0.12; 5.26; 5.43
